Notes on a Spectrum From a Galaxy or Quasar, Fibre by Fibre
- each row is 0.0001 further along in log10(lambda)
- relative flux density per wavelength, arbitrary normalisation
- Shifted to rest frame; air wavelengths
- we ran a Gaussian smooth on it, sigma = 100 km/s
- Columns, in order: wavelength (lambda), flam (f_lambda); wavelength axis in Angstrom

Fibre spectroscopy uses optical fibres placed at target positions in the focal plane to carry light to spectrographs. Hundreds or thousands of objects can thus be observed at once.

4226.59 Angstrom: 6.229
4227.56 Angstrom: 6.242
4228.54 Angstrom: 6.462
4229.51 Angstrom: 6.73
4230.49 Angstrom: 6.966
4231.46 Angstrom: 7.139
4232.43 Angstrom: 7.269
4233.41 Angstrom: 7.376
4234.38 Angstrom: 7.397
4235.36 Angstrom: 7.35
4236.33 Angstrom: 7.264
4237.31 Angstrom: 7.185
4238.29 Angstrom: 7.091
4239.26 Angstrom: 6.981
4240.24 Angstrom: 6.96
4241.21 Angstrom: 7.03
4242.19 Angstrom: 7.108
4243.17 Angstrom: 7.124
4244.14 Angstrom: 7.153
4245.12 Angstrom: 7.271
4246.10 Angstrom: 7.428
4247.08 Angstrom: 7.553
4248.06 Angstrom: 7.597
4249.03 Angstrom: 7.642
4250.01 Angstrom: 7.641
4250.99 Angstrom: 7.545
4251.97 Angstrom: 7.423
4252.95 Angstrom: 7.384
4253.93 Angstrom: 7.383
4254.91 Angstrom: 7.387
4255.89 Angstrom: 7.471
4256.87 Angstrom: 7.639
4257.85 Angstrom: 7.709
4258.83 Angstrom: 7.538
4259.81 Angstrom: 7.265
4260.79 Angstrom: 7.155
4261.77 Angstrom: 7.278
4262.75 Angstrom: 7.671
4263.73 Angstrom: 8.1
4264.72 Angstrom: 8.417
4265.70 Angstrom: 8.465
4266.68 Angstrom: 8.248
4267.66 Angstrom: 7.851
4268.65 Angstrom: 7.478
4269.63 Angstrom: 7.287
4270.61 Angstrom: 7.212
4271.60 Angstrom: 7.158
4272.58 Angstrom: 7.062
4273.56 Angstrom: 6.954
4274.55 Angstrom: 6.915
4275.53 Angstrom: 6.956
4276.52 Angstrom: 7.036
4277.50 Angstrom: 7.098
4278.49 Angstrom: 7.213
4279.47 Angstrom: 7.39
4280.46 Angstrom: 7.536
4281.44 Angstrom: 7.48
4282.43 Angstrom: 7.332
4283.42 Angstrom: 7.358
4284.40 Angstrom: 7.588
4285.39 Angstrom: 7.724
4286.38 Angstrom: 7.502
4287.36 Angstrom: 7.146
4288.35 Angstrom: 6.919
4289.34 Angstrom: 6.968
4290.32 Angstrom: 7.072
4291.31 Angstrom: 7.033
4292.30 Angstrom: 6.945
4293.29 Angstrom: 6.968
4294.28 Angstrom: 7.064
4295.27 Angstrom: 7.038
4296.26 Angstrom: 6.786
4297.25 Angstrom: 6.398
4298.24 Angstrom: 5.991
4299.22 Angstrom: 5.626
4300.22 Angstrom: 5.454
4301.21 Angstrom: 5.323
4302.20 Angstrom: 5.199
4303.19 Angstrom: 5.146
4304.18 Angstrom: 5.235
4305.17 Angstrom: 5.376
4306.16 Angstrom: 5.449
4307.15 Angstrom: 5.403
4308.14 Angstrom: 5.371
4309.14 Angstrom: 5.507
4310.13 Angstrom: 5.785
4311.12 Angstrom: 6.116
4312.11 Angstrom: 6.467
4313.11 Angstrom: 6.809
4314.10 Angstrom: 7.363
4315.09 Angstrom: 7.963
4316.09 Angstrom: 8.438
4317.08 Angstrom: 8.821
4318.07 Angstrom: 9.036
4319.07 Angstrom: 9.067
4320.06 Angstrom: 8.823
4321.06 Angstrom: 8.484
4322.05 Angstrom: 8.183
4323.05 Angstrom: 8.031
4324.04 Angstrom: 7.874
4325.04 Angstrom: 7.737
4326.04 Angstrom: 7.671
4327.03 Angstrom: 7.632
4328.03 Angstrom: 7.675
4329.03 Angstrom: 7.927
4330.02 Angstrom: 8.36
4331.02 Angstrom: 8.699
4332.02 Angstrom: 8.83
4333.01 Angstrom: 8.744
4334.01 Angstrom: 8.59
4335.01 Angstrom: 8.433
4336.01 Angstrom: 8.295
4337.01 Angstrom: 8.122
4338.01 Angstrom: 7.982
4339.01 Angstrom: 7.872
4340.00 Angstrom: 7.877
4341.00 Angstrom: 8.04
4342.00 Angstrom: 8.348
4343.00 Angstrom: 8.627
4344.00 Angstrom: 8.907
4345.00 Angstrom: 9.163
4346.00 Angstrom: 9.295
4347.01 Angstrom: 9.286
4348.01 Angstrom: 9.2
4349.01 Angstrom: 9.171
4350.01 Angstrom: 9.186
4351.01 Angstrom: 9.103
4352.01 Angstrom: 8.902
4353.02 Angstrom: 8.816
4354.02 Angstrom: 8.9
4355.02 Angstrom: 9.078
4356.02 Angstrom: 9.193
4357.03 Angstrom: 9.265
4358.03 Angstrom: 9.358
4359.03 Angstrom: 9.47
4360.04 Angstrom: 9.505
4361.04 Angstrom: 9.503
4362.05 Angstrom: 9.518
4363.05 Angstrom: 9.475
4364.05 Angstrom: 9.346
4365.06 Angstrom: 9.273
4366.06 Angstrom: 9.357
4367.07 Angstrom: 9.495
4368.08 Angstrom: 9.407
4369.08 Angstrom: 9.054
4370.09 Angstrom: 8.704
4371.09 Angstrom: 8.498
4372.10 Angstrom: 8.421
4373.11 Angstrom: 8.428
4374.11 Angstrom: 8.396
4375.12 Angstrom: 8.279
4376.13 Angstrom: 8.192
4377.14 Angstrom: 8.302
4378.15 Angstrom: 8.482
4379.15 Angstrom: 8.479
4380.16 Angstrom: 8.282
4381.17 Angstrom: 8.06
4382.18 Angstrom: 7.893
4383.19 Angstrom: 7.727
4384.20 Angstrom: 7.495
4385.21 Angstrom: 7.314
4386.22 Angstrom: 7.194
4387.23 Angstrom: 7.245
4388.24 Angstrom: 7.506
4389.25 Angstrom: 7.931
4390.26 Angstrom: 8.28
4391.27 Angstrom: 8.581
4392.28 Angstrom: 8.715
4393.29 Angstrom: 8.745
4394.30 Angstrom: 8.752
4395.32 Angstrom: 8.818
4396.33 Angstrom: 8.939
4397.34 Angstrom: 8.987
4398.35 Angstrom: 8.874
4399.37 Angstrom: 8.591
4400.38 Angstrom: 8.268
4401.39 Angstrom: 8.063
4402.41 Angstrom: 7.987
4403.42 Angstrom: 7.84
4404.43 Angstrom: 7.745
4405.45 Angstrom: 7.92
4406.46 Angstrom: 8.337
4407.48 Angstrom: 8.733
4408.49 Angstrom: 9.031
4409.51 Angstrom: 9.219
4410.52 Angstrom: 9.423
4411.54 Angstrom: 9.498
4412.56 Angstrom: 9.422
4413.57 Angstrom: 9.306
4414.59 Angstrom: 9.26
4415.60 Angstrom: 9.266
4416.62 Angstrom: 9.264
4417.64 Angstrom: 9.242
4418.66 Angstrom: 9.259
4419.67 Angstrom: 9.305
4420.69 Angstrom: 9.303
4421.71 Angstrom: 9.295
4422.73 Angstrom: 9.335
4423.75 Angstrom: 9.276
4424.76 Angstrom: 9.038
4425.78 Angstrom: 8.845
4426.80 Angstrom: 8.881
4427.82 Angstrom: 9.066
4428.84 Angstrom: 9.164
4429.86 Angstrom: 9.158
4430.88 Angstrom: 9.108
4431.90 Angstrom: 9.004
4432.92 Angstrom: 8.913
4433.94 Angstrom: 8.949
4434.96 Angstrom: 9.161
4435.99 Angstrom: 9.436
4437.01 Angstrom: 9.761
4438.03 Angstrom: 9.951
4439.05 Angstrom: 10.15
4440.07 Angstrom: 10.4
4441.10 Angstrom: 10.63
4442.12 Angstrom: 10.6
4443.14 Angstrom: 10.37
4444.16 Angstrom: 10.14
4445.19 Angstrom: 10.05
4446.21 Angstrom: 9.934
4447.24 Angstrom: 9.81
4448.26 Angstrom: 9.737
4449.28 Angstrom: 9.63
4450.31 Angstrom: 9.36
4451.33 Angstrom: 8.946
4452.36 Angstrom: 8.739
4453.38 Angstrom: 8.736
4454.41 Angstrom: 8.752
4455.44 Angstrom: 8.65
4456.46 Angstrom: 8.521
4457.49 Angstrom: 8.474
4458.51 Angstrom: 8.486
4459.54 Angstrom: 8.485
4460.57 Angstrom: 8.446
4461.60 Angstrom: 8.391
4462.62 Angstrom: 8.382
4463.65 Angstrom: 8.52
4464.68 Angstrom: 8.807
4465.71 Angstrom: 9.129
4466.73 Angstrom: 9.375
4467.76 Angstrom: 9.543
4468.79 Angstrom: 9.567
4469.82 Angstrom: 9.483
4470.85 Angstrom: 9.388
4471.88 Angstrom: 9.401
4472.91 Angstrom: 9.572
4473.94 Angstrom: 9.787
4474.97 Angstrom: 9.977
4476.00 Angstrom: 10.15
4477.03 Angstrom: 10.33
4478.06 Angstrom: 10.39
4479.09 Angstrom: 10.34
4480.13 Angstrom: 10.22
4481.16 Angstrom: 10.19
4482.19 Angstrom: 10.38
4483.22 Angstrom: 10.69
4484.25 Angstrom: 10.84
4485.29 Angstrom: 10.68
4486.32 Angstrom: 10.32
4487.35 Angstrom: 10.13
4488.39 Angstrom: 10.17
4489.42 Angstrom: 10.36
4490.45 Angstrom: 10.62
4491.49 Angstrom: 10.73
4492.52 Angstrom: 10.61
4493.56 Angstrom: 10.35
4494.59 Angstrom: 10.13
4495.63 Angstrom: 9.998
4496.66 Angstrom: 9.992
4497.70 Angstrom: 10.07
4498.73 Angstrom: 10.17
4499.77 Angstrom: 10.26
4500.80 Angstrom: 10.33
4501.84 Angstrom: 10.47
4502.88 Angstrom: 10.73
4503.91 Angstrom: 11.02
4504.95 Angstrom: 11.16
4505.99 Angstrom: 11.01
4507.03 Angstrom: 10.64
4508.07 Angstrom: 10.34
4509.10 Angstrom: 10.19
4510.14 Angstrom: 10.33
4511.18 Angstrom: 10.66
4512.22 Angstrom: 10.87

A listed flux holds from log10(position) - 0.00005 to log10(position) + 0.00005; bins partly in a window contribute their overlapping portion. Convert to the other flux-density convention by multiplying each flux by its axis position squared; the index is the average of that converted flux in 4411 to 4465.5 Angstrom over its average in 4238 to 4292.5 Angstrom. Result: 1.36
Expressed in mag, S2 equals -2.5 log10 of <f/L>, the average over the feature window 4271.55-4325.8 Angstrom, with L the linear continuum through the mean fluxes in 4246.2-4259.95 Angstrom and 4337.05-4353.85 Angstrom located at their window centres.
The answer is 0.17 mag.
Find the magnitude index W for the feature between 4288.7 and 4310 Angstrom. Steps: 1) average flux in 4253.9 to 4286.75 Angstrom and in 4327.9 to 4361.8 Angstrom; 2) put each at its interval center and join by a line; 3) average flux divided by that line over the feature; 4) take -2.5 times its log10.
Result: 0.30 mag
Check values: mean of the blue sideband 7.47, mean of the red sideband 8.77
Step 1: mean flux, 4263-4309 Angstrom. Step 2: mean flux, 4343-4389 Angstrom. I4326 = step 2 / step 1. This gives 1.28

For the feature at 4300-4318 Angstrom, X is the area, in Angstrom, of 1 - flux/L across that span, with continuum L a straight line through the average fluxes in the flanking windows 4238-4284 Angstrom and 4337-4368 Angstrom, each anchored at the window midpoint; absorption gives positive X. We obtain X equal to 4.4 Angstrom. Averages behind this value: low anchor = 7.41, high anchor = 9.01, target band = 6.26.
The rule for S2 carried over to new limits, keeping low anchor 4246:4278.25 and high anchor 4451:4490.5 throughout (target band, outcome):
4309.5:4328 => 0.04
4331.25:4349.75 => -0.05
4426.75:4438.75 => -0.01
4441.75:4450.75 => -0.08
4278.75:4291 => 0.05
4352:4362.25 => -0.10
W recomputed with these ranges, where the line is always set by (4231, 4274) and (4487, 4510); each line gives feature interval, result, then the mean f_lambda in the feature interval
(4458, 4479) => 0.09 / 9.3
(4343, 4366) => -0.07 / 9.21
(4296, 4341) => 0.14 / 7.26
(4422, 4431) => 0.05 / 9.1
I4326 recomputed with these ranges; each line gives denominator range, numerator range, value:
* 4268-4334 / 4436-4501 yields 1.37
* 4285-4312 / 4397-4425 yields 1.43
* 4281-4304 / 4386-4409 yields 1.25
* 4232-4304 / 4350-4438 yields 1.23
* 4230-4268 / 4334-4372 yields 1.20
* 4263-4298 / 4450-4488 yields 1.30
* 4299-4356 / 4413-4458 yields 1.21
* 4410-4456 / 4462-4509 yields 1.07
